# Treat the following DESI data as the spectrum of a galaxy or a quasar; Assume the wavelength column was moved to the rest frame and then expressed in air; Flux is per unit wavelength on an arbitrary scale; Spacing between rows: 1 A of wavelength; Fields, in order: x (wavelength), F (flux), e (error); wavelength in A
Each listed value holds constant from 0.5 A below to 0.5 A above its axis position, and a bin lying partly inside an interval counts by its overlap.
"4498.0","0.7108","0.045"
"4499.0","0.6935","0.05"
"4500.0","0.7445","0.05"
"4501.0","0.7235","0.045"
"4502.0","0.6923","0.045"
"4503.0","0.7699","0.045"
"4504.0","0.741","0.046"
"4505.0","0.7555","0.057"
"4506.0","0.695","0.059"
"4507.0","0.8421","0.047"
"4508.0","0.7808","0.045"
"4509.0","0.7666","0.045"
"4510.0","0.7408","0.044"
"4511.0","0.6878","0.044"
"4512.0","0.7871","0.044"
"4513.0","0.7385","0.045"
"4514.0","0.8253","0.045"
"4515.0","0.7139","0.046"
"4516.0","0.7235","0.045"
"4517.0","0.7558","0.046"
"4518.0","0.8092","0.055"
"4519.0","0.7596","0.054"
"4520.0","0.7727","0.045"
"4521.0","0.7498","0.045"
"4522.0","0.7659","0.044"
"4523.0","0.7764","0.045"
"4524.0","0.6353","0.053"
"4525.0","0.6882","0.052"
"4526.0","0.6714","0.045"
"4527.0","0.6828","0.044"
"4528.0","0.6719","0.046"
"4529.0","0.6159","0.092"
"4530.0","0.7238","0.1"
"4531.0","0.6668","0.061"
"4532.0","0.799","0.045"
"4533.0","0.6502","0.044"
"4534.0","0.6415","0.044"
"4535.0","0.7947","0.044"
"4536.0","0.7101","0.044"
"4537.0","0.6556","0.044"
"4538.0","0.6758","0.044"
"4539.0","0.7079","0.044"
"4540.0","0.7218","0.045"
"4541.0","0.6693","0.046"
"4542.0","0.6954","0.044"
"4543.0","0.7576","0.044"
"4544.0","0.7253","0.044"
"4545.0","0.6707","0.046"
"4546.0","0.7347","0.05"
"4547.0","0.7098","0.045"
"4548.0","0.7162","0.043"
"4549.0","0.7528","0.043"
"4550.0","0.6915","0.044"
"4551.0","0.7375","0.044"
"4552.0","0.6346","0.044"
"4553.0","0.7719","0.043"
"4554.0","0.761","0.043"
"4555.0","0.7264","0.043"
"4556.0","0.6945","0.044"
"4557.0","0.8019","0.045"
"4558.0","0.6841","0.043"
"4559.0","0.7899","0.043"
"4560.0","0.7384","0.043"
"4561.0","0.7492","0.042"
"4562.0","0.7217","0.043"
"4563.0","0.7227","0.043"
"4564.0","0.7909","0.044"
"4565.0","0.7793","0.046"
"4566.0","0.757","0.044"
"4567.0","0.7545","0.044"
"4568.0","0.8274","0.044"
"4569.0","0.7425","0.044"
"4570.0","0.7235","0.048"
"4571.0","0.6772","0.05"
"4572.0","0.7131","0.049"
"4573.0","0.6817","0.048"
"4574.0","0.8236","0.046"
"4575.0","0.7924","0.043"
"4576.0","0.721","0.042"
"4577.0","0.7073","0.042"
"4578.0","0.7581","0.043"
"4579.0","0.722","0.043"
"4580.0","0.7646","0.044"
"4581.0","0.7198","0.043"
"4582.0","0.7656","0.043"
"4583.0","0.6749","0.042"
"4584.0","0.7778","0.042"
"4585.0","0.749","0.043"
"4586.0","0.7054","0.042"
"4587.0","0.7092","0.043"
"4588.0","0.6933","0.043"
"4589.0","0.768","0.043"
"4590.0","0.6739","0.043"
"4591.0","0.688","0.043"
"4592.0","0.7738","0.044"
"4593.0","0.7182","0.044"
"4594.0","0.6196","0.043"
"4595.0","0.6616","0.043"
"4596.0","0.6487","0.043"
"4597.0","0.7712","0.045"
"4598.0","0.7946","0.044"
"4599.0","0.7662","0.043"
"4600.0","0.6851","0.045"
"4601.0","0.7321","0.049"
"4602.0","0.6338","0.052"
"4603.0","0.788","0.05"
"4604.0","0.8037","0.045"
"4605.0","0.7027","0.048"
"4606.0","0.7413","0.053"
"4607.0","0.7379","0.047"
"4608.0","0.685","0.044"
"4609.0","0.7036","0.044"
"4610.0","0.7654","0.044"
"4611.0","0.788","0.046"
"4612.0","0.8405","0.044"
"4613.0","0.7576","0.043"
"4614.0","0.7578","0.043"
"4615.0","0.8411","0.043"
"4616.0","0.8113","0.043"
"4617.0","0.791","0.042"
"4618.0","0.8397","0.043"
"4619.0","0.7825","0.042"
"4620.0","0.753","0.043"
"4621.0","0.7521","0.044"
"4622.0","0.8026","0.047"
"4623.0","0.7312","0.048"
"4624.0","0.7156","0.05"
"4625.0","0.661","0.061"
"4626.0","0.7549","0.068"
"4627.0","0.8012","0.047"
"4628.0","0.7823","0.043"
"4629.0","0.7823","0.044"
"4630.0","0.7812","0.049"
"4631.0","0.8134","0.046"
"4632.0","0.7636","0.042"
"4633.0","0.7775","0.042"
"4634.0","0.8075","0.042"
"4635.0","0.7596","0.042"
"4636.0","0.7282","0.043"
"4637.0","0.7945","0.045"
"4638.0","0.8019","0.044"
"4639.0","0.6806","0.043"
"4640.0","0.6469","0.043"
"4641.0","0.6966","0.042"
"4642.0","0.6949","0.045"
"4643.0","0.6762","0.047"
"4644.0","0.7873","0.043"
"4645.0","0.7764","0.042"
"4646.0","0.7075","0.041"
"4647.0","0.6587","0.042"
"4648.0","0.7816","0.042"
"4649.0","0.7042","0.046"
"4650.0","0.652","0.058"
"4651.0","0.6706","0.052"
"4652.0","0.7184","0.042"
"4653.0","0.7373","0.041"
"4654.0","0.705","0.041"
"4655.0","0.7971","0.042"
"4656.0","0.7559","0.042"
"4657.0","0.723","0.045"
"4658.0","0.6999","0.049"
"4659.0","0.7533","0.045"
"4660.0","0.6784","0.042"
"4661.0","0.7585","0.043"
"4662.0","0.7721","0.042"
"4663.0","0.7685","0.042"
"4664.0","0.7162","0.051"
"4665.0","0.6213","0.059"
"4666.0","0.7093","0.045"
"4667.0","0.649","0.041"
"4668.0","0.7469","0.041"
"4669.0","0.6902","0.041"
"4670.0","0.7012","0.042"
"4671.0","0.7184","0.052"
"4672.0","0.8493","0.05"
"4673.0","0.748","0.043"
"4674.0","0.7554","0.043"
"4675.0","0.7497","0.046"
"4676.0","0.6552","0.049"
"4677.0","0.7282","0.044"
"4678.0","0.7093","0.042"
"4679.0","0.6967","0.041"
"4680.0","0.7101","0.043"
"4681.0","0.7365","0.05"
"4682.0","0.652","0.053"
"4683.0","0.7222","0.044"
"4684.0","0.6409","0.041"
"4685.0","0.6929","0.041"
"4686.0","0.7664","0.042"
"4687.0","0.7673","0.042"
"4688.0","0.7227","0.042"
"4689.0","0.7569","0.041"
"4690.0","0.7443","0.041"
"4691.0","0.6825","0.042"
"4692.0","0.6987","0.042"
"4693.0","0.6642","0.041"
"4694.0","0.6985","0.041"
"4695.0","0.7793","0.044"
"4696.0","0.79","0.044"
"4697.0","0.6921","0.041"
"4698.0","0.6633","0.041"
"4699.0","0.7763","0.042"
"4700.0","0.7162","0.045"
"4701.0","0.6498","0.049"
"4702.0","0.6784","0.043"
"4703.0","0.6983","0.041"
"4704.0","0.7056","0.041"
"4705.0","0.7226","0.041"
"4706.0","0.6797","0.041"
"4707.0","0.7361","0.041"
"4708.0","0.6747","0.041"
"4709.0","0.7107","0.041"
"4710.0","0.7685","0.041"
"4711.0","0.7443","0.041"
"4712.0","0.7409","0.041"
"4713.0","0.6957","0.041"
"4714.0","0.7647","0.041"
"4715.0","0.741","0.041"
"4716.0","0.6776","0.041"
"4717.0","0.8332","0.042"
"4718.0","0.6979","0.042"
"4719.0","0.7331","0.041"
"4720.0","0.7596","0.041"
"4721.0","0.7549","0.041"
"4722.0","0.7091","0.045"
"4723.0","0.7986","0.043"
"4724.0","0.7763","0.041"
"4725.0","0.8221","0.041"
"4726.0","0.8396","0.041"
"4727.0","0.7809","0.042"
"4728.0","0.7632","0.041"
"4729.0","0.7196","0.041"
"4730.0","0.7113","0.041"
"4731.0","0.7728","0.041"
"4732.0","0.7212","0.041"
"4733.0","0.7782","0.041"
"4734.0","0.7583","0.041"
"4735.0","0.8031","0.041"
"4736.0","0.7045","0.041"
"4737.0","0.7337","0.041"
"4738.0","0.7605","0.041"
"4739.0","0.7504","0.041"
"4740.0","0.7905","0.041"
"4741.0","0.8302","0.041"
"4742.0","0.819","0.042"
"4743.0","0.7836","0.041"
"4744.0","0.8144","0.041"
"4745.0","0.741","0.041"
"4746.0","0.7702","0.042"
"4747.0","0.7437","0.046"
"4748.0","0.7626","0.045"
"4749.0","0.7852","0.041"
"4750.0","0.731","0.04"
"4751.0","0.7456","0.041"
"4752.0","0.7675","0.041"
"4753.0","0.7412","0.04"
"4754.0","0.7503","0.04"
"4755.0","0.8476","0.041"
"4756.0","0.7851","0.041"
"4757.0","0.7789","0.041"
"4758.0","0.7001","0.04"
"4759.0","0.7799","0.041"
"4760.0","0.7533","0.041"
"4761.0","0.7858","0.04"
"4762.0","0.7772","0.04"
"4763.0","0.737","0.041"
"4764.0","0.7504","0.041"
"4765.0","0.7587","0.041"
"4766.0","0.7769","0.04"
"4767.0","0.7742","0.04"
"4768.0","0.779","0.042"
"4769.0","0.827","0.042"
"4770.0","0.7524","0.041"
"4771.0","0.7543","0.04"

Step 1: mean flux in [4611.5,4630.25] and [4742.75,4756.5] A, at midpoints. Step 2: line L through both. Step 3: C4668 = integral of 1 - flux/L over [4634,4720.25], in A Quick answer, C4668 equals 5.72 A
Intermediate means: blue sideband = 0.776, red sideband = 0.769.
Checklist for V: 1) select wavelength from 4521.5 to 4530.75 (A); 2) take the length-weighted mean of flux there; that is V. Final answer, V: 0.692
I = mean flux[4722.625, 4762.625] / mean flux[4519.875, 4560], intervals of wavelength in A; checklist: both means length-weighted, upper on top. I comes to 1.08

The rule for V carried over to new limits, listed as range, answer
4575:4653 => 0.74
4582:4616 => 0.734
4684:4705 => 0.715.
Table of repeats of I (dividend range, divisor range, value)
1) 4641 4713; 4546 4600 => 0.98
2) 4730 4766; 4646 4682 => 1.06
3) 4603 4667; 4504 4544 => 1.03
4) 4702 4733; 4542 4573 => 1.01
